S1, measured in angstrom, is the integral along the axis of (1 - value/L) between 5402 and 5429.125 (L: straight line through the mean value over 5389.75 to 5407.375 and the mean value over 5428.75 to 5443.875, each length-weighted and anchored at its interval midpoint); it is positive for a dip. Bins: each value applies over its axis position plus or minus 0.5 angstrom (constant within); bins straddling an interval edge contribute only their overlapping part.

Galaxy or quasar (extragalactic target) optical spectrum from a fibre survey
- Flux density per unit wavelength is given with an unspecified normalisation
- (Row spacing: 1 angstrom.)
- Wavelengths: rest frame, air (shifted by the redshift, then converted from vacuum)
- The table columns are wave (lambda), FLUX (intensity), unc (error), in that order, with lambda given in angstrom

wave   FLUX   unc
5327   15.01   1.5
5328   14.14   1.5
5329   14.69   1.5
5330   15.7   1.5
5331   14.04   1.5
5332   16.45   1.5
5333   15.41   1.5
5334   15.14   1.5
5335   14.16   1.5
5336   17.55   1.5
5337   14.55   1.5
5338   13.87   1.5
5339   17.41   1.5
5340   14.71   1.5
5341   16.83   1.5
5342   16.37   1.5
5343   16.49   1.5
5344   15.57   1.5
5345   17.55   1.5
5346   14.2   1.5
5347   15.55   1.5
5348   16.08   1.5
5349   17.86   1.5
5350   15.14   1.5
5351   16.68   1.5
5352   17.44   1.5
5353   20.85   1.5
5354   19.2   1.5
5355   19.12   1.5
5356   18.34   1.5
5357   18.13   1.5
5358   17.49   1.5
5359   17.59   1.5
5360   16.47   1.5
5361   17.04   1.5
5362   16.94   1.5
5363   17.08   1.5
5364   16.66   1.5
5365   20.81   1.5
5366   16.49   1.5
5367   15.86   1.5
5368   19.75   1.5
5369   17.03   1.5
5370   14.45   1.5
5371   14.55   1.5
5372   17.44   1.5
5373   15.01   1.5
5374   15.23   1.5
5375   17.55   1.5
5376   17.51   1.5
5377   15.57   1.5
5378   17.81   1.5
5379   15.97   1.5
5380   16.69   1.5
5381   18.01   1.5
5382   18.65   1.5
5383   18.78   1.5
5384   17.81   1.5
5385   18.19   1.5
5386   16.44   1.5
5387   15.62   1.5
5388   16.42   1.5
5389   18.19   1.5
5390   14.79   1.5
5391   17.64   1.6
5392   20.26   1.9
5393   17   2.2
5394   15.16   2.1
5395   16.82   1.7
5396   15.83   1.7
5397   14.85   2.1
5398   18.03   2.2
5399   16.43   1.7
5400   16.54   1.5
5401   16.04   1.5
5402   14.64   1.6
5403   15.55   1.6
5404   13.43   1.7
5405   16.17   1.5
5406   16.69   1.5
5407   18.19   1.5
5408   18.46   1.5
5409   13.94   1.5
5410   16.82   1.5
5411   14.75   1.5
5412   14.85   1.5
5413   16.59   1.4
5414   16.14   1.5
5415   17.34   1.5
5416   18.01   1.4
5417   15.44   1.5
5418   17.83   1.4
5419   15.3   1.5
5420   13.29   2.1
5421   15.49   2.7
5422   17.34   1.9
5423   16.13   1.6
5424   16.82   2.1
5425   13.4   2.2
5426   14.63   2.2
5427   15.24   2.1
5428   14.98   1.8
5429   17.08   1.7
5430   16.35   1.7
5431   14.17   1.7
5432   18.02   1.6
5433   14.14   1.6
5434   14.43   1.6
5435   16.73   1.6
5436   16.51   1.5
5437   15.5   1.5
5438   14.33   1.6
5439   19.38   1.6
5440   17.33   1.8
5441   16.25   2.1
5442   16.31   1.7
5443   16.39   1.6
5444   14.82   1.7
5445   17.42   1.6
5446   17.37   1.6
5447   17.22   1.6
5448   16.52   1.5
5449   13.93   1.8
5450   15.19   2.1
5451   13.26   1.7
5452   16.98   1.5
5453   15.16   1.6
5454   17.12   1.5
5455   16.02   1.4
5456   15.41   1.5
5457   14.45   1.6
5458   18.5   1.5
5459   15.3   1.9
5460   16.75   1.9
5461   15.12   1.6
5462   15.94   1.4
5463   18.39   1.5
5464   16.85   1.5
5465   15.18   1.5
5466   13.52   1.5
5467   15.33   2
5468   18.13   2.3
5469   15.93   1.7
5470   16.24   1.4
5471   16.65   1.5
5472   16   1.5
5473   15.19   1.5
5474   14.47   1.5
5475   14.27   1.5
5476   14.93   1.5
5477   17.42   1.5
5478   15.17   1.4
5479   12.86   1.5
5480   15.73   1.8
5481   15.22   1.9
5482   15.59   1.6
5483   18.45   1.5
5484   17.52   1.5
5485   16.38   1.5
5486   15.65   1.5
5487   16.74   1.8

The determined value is 0.6 angstrom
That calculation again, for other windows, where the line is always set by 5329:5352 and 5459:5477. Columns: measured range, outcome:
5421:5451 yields -0.2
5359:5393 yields -2.7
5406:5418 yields -0.5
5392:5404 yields -0.2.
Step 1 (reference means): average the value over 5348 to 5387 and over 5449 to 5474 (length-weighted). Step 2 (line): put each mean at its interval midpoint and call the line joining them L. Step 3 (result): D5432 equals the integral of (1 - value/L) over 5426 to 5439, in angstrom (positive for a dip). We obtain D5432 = 0.5 angstrom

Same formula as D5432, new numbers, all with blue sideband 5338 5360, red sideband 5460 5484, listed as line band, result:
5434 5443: -0.2 angstrom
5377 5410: -0.3 angstrom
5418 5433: 0.6 angstrom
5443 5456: 0.1 angstrom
